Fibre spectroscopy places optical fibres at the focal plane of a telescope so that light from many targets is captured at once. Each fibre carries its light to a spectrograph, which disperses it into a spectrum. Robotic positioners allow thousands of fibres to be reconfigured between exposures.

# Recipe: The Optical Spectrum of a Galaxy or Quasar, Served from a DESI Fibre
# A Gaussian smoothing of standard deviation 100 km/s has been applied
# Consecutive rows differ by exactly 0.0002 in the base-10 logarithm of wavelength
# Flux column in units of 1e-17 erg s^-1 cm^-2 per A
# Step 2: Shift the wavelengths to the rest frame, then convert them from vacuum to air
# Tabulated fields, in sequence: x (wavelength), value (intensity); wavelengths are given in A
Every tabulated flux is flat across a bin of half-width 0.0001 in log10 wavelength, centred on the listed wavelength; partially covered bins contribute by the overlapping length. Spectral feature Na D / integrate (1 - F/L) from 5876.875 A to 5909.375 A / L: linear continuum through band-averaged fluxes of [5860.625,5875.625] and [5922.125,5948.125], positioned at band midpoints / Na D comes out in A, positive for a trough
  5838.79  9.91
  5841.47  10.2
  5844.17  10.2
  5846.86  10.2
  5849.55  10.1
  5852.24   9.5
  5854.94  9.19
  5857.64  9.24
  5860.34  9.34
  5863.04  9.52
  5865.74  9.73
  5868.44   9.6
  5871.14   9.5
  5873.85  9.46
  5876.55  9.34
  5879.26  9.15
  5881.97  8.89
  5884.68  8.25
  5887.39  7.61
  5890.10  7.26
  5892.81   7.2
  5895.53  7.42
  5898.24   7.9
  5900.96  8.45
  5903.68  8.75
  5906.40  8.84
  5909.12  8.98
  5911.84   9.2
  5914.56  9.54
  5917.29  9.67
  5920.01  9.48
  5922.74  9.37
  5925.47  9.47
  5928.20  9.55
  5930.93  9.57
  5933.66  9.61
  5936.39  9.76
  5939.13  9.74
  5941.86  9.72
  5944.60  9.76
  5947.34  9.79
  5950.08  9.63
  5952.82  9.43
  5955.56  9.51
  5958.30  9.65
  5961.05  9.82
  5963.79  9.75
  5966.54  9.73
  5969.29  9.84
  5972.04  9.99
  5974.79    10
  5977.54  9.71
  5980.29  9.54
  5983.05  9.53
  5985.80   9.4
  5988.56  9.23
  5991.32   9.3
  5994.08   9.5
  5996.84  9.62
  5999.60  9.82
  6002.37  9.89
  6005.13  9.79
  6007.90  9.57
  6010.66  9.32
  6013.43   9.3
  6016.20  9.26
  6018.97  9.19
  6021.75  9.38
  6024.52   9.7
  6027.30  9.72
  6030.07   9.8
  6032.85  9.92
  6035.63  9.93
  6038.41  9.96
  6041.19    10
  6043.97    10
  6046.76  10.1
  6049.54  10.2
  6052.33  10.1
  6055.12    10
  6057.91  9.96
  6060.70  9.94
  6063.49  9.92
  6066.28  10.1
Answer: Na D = 4.6 A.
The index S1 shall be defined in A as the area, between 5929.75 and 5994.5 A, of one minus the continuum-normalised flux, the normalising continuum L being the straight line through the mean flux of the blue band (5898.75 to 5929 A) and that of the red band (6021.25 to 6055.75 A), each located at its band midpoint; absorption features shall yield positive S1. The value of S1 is -1.3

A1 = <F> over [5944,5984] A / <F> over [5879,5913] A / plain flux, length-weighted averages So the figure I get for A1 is 1.2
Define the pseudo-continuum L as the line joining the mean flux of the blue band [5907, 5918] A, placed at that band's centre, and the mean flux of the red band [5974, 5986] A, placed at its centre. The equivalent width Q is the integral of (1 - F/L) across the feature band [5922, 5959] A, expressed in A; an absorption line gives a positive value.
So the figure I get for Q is -0.7 A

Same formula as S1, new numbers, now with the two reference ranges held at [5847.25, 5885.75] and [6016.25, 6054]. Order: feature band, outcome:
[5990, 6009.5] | 0.18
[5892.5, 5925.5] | 2.34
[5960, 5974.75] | -0.30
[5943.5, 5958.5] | -0.04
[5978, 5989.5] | 0.28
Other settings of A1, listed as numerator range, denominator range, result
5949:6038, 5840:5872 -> 0.99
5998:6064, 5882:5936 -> 1.12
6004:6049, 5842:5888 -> 1.03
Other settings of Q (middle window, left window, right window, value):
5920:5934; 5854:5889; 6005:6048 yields -0.27 A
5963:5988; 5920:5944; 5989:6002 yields -0.35 A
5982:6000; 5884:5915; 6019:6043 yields -0.31 A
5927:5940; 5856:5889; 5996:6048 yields -0.40 A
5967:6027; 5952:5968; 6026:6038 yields 1.15 A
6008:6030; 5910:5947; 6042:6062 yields 1.05 A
